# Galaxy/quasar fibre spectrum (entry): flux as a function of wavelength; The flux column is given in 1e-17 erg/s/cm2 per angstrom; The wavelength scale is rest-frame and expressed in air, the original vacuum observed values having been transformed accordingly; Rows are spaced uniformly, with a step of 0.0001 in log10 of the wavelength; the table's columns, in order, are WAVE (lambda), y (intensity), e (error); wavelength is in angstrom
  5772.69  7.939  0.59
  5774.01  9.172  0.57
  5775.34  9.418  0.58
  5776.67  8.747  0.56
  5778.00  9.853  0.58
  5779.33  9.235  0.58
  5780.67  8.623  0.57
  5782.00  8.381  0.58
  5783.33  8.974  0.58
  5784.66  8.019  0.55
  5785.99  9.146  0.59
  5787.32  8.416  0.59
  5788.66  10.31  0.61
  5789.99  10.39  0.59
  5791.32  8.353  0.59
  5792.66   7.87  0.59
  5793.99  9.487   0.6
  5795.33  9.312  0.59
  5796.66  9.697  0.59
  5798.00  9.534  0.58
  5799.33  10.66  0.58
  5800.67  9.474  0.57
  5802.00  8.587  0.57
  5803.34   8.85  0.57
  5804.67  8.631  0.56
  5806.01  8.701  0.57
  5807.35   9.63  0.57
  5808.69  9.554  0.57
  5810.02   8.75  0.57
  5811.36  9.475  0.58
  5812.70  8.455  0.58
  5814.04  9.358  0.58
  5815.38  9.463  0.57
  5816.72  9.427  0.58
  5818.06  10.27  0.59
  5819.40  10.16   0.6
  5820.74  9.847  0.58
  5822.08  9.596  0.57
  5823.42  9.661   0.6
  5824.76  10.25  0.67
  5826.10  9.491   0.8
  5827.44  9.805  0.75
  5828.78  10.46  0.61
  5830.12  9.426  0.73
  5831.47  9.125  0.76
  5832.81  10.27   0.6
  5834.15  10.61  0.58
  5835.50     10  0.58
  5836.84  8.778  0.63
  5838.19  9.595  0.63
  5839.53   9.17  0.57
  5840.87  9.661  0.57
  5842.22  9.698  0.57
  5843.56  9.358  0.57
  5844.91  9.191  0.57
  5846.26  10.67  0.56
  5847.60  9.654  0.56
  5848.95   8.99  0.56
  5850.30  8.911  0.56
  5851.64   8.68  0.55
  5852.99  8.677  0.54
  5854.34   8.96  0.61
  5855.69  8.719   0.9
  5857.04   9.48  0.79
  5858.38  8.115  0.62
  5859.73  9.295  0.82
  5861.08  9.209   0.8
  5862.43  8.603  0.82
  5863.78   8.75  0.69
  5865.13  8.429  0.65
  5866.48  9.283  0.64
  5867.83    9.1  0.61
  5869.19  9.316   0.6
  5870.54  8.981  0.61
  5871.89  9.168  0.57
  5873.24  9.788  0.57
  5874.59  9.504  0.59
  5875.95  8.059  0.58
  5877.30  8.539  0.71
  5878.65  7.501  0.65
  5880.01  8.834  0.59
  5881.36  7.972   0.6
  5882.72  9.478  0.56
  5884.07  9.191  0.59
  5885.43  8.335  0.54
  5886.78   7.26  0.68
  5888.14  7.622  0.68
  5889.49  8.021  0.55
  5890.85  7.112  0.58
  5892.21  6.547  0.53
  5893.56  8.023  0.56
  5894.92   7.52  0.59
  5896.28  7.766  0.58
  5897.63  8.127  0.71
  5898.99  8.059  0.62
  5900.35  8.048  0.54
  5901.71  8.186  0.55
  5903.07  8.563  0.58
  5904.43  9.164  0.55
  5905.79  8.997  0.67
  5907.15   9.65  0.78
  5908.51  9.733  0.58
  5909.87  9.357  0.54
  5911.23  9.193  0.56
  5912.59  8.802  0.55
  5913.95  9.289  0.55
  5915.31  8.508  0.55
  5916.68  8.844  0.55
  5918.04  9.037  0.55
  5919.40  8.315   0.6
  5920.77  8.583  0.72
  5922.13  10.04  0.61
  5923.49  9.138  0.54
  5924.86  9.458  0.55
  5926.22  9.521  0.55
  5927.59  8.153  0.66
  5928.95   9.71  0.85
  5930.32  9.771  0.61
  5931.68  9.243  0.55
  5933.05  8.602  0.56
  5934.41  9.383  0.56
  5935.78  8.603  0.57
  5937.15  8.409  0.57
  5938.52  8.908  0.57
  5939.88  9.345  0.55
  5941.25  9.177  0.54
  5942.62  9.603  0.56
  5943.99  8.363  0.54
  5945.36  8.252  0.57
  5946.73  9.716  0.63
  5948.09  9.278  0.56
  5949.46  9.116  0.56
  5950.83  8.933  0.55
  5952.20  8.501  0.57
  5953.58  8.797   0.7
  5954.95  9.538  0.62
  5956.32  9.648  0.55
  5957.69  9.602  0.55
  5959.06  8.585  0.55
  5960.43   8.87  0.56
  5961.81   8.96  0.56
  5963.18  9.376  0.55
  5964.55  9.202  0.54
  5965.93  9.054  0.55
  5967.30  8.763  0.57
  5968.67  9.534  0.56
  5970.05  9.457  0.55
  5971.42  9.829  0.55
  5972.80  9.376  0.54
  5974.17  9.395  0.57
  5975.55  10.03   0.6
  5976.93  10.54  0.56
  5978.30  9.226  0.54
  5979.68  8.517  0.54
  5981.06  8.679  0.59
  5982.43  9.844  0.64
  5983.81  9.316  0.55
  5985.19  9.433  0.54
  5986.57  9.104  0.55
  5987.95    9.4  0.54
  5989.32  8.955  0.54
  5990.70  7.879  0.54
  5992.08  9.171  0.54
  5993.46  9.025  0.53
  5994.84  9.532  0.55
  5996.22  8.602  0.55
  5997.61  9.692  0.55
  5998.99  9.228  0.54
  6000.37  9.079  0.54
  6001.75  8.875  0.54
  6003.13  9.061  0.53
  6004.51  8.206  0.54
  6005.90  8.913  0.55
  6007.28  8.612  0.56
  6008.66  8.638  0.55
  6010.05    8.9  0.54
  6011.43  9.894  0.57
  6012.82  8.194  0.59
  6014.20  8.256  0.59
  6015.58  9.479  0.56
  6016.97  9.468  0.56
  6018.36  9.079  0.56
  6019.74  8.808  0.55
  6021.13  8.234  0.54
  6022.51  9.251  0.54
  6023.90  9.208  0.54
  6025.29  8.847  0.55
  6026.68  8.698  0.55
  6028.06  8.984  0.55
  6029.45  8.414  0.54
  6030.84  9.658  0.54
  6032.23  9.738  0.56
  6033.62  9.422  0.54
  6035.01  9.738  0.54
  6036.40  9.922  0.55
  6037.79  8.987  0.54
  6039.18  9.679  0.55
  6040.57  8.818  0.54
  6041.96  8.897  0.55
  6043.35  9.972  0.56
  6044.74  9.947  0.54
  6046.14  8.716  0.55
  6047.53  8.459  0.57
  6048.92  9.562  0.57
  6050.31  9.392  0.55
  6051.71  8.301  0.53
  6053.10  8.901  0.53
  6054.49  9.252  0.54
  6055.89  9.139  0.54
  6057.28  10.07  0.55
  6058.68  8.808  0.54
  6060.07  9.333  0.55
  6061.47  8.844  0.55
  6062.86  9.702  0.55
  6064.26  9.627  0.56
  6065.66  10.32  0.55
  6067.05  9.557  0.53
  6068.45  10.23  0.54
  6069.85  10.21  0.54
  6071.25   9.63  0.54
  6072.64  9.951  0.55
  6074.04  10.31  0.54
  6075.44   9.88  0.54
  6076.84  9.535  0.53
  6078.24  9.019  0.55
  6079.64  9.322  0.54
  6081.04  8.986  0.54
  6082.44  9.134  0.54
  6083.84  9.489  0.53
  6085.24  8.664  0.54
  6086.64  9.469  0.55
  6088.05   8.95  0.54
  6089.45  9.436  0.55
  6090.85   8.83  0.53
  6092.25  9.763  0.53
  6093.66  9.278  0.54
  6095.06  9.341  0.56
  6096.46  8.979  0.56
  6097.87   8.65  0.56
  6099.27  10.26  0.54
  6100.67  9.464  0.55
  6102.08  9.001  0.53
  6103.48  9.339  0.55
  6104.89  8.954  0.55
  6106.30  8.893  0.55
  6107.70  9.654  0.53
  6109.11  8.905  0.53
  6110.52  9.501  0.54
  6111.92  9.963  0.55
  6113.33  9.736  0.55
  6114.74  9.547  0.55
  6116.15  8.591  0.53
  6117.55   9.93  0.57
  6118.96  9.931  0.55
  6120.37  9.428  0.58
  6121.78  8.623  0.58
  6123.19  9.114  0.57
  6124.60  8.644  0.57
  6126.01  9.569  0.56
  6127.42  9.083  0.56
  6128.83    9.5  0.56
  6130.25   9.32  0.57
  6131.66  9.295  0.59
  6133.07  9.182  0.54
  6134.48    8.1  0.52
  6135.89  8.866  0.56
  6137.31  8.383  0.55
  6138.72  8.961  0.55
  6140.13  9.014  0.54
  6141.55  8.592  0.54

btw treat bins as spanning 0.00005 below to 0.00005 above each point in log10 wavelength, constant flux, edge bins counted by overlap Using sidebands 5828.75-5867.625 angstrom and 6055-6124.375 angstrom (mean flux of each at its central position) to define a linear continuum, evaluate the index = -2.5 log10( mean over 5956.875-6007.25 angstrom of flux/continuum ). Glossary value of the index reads 0.02 mag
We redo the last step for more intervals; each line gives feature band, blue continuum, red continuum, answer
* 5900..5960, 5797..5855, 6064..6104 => 0.051 mag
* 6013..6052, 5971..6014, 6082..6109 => 0.003 mag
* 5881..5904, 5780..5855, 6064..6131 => 0.172 mag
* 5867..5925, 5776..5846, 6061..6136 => 0.093 mag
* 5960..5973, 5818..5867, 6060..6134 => 0.019 mag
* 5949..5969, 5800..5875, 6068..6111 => 0.032 mag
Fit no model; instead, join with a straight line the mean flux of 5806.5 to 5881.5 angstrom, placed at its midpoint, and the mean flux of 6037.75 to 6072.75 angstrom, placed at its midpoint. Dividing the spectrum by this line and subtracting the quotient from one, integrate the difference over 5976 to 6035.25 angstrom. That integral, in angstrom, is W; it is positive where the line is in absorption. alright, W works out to 1.9 angstrom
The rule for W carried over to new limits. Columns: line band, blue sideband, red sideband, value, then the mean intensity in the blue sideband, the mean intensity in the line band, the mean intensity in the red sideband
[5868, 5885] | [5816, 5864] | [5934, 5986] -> 0.94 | 9.47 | 8.86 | 9.19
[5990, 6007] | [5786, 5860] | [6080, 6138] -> 0.65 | 9.4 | 8.93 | 9.21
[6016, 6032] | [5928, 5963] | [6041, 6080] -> 0.58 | 9.07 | 9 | 9.46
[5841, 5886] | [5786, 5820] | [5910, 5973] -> 1.09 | 9.31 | 8.99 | 9.1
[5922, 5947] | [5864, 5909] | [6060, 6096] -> -1.05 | 8.48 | 9.09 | 9.49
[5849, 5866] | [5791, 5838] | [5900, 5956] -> 0.86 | 9.47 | 8.83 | 9.03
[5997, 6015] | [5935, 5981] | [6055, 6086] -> 0.83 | 9.16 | 8.89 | 9.53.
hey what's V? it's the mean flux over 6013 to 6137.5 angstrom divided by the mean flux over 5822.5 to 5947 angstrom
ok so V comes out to 1.04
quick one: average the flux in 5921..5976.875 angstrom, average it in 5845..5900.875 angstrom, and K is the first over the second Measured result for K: 1.07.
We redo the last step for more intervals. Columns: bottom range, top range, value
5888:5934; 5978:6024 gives 1.03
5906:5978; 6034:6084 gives 1.03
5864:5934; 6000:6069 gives 1.05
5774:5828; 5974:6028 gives 0.97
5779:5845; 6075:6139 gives 0.98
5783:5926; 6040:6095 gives 1.04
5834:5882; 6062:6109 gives 1.04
